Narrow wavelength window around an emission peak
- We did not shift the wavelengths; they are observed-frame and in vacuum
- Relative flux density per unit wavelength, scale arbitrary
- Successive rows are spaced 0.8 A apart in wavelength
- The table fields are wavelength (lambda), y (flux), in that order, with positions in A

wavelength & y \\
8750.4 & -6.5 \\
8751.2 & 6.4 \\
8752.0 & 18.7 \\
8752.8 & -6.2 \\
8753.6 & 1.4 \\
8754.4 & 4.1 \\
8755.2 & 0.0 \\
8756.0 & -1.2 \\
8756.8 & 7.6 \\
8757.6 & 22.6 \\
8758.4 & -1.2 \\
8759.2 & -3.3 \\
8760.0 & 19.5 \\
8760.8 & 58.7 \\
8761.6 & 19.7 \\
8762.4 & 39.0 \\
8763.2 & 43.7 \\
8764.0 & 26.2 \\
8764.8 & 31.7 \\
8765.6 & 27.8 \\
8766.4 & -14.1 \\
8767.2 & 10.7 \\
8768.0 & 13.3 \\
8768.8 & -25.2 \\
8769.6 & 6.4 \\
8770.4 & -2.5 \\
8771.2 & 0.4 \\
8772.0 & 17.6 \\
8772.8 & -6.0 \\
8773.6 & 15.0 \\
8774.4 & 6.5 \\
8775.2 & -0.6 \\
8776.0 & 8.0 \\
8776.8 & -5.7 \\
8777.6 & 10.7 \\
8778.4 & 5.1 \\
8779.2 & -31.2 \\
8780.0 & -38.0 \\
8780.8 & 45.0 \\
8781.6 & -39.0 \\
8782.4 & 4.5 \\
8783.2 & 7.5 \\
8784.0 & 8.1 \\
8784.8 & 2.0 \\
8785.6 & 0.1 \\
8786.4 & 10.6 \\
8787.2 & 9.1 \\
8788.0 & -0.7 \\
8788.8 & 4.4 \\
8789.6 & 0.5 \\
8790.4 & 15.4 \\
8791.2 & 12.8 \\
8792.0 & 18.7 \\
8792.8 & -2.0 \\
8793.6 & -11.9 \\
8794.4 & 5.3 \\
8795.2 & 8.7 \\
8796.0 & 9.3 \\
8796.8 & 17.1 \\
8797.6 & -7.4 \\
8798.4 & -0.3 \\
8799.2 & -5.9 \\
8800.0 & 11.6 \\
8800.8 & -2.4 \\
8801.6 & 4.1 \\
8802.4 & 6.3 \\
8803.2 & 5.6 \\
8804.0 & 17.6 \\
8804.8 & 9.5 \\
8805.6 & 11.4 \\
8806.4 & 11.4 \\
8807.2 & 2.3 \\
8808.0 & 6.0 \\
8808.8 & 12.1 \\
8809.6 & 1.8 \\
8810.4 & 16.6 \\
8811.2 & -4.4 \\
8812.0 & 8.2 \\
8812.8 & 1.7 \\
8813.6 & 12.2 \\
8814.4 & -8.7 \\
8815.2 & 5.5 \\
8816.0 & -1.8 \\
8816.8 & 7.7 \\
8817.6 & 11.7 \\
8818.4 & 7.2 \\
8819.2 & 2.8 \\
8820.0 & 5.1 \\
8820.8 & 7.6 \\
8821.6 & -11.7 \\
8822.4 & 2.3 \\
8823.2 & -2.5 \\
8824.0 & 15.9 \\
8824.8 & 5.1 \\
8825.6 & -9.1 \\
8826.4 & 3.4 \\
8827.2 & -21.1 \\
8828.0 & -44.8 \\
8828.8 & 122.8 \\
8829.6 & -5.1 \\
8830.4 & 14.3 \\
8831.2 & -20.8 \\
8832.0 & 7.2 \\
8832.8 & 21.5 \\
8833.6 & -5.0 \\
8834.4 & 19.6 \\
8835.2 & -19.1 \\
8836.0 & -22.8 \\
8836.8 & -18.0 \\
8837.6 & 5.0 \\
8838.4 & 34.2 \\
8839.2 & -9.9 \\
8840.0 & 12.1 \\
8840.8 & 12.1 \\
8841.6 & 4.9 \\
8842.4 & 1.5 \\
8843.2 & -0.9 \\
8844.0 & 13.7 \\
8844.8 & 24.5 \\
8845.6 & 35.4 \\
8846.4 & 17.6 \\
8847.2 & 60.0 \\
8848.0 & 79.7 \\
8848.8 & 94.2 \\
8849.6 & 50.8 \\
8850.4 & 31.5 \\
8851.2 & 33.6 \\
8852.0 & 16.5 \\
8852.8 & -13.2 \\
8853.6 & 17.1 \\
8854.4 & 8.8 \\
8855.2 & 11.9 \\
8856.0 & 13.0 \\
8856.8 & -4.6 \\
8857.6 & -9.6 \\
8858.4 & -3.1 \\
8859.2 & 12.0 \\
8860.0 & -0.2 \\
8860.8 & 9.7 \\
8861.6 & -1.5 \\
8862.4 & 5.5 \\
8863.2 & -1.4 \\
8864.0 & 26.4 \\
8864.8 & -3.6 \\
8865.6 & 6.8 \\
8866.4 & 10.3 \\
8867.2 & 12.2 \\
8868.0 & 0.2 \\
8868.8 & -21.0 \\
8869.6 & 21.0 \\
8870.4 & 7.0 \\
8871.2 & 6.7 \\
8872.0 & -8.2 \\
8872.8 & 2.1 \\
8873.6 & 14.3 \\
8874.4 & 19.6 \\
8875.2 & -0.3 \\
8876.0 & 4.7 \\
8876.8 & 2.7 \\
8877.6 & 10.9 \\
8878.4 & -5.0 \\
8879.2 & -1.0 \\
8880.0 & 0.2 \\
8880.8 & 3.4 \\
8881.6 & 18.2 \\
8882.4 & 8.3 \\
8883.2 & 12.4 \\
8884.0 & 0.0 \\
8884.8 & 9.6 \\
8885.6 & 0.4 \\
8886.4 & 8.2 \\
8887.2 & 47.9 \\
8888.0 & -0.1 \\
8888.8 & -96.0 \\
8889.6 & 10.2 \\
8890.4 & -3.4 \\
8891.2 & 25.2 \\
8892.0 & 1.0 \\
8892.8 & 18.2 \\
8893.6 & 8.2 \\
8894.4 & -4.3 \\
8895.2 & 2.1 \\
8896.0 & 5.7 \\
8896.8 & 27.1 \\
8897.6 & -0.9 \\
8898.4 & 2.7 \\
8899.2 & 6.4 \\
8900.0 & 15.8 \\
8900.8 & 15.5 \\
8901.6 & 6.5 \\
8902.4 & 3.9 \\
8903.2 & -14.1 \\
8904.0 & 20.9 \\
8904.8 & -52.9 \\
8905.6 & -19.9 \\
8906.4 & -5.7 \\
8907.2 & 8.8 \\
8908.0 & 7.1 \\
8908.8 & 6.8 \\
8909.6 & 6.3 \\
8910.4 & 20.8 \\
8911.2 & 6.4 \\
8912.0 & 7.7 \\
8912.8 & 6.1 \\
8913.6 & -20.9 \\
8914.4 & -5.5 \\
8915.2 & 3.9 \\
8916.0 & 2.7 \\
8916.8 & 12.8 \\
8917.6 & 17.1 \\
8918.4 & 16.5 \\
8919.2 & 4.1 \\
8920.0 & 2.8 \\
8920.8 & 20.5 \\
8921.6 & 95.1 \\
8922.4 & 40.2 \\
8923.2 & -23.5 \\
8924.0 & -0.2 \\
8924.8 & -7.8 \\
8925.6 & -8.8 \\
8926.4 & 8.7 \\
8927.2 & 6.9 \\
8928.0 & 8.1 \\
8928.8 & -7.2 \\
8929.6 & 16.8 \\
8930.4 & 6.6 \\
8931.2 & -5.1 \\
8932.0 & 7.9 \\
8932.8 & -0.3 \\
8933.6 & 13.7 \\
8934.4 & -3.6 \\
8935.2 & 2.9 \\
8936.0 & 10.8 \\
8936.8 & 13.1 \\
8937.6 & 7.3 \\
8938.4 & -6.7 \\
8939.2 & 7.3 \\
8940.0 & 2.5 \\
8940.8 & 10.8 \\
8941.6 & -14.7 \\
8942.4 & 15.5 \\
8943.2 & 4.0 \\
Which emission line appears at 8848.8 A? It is [O III]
